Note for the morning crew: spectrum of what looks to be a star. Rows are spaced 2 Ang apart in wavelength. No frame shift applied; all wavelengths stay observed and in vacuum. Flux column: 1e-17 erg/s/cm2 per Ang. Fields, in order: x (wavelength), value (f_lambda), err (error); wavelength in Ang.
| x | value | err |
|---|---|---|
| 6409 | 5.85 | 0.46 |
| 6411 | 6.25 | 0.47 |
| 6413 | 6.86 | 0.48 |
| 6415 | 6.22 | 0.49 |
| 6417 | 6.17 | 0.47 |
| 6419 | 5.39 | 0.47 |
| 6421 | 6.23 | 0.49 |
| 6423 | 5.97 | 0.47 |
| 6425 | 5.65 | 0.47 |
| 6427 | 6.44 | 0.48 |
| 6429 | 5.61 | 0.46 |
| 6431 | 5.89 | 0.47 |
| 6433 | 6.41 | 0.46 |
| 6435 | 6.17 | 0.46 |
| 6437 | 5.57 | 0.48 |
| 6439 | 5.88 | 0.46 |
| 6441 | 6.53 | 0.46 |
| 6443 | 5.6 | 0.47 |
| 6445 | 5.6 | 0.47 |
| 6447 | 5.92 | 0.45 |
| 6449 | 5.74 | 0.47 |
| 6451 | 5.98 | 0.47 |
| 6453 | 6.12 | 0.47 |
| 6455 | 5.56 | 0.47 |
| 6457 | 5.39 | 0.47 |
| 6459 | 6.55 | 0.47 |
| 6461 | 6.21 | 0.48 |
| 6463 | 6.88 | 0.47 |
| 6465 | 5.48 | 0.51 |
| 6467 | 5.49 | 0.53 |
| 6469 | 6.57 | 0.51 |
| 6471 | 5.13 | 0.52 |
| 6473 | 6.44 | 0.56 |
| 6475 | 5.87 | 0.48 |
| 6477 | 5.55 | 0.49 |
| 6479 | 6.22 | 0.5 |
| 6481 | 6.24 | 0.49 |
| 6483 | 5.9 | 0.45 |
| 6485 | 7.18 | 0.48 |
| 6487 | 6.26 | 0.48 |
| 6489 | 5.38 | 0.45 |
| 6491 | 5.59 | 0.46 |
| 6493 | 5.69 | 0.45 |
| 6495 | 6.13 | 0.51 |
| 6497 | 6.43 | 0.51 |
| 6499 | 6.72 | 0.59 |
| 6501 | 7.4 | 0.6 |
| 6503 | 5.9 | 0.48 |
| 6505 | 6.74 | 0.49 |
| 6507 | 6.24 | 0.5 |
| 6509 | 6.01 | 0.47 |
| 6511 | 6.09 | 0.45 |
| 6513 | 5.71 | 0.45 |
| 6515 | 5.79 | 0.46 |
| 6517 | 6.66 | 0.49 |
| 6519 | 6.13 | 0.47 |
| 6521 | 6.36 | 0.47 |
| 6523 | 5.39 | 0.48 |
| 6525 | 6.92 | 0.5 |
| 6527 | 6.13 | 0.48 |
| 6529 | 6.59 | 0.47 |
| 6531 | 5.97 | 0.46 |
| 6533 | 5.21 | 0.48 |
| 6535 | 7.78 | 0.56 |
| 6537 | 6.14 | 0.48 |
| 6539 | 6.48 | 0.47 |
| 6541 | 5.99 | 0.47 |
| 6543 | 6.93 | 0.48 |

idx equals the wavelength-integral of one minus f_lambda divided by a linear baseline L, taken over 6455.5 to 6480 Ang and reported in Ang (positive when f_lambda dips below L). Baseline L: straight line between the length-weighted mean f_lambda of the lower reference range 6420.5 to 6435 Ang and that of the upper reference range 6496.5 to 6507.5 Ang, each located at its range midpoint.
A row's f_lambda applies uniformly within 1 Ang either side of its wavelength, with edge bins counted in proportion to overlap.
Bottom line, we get 1.4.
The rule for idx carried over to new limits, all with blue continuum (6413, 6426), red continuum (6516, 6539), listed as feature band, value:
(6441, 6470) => 0.7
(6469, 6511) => 0.3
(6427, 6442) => 0.0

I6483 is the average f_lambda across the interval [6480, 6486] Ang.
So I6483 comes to 6.44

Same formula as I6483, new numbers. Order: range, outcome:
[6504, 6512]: 6.27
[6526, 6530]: 6.36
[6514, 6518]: 6.22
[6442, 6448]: 5.71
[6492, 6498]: 6.08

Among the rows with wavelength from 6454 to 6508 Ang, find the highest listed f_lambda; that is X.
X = 7.4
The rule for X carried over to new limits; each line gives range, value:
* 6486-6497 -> 6.43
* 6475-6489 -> 7.18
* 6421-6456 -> 6.53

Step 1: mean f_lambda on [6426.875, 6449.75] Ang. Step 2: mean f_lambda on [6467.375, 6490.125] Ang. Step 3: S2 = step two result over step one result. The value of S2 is 1.0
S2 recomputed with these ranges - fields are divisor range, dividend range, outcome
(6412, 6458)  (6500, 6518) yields 1.06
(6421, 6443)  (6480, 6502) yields 1.04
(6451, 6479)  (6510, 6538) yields 1.04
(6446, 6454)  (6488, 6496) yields 0.96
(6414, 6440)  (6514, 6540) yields 1.05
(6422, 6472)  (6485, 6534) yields 1.04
